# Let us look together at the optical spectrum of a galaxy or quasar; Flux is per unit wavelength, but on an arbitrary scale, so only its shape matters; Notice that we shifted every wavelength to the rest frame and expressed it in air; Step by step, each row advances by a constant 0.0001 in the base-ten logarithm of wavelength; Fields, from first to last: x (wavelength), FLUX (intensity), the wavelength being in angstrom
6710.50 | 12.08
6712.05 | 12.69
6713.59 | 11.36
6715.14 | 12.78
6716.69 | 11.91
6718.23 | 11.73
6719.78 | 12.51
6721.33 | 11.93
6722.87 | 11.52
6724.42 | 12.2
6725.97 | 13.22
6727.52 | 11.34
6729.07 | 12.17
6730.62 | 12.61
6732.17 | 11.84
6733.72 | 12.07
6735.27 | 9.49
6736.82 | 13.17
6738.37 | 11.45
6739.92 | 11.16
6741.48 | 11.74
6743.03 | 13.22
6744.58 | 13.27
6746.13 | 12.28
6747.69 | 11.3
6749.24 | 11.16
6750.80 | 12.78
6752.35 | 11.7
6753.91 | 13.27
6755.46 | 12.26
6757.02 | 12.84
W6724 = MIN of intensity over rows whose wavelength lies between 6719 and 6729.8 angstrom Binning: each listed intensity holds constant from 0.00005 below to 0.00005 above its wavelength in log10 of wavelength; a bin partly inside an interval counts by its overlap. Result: 11.34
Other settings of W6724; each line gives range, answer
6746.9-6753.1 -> 11.16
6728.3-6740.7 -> 9.49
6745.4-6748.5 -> 11.3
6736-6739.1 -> 11.45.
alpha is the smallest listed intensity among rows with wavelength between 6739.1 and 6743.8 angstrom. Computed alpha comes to 11.16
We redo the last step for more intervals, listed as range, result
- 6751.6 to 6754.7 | 11.7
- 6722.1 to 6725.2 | 11.52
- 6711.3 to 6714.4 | 11.36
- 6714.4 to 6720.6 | 11.73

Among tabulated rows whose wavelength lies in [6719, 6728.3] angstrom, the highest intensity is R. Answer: 13.22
